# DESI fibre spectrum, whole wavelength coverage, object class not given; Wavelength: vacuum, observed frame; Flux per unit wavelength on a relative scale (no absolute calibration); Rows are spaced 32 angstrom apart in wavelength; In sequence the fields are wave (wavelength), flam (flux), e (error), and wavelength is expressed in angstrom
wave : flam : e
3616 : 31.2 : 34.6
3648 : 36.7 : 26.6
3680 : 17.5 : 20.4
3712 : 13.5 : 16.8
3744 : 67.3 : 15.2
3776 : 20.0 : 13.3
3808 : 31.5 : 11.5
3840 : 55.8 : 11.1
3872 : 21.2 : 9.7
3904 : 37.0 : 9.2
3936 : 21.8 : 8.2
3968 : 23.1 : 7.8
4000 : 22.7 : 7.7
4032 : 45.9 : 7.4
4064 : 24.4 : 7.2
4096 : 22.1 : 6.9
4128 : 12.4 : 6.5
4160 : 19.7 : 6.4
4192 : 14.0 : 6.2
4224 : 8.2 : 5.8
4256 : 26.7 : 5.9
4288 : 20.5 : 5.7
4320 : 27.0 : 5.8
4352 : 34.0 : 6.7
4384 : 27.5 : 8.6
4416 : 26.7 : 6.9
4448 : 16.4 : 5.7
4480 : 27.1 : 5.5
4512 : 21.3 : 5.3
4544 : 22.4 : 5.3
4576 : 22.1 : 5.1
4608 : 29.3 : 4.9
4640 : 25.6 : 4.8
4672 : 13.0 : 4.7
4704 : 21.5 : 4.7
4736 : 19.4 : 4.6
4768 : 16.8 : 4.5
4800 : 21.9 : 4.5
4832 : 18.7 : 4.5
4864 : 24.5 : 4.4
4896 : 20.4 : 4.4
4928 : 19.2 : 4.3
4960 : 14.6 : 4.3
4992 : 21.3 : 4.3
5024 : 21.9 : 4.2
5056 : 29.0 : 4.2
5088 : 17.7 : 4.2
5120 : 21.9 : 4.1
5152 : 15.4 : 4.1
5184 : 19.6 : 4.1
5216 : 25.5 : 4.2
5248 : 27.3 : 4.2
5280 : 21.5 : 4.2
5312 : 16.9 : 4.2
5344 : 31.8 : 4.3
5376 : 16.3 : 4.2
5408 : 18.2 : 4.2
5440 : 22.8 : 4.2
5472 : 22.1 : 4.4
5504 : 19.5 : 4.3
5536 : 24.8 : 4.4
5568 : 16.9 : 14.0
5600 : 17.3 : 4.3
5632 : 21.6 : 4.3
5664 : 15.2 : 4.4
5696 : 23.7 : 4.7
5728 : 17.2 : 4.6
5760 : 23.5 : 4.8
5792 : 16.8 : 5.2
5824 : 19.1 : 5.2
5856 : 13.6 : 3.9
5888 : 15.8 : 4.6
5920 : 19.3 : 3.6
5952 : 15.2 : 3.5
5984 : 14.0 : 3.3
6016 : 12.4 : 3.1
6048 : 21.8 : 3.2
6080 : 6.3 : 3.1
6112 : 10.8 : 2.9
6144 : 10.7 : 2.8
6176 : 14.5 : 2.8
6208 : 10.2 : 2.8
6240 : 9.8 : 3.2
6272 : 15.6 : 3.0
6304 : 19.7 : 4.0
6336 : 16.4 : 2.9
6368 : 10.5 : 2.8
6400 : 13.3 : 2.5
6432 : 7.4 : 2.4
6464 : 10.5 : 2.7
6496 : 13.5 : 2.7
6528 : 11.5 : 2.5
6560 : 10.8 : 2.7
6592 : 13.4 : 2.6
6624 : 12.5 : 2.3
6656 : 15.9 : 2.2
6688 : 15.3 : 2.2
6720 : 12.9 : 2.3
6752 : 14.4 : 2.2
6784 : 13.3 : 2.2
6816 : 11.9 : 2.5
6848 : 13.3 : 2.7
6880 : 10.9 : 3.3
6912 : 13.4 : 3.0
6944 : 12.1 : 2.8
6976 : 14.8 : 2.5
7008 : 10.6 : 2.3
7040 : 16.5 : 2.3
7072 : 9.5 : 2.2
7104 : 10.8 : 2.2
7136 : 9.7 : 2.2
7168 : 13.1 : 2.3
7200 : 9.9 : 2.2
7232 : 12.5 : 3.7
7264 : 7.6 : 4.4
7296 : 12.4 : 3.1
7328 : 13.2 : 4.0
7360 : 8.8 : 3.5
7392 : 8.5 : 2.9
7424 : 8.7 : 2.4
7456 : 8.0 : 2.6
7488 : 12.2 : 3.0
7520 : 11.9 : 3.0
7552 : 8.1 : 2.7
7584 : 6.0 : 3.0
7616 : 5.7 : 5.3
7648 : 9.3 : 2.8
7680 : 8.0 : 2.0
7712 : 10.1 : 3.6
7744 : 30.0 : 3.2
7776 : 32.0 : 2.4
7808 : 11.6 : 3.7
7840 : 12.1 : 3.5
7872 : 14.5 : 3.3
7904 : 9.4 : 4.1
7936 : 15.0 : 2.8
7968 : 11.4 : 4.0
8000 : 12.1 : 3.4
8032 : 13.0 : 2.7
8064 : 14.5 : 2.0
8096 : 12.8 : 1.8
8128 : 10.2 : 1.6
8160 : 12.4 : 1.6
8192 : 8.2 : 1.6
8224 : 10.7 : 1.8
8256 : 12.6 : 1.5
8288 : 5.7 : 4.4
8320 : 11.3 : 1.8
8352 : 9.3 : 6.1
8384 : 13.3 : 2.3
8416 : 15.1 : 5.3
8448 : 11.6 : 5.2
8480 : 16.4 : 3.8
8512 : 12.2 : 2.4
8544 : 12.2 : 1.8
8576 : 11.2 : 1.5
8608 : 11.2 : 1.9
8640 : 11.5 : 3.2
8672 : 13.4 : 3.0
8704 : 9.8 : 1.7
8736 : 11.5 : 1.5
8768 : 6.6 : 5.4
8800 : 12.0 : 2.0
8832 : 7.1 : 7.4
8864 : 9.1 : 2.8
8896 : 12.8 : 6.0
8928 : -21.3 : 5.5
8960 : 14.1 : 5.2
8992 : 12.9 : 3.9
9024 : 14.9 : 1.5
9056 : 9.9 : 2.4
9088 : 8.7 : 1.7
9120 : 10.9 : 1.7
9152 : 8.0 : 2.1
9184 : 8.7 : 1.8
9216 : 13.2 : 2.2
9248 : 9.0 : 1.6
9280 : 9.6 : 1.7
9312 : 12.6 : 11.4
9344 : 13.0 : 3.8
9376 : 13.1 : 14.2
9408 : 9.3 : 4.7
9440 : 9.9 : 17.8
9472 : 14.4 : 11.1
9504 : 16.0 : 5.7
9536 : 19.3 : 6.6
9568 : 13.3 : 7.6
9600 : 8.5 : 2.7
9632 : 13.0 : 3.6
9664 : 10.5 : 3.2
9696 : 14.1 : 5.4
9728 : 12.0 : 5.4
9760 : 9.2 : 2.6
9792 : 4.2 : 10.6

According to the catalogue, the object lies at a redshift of 1.081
